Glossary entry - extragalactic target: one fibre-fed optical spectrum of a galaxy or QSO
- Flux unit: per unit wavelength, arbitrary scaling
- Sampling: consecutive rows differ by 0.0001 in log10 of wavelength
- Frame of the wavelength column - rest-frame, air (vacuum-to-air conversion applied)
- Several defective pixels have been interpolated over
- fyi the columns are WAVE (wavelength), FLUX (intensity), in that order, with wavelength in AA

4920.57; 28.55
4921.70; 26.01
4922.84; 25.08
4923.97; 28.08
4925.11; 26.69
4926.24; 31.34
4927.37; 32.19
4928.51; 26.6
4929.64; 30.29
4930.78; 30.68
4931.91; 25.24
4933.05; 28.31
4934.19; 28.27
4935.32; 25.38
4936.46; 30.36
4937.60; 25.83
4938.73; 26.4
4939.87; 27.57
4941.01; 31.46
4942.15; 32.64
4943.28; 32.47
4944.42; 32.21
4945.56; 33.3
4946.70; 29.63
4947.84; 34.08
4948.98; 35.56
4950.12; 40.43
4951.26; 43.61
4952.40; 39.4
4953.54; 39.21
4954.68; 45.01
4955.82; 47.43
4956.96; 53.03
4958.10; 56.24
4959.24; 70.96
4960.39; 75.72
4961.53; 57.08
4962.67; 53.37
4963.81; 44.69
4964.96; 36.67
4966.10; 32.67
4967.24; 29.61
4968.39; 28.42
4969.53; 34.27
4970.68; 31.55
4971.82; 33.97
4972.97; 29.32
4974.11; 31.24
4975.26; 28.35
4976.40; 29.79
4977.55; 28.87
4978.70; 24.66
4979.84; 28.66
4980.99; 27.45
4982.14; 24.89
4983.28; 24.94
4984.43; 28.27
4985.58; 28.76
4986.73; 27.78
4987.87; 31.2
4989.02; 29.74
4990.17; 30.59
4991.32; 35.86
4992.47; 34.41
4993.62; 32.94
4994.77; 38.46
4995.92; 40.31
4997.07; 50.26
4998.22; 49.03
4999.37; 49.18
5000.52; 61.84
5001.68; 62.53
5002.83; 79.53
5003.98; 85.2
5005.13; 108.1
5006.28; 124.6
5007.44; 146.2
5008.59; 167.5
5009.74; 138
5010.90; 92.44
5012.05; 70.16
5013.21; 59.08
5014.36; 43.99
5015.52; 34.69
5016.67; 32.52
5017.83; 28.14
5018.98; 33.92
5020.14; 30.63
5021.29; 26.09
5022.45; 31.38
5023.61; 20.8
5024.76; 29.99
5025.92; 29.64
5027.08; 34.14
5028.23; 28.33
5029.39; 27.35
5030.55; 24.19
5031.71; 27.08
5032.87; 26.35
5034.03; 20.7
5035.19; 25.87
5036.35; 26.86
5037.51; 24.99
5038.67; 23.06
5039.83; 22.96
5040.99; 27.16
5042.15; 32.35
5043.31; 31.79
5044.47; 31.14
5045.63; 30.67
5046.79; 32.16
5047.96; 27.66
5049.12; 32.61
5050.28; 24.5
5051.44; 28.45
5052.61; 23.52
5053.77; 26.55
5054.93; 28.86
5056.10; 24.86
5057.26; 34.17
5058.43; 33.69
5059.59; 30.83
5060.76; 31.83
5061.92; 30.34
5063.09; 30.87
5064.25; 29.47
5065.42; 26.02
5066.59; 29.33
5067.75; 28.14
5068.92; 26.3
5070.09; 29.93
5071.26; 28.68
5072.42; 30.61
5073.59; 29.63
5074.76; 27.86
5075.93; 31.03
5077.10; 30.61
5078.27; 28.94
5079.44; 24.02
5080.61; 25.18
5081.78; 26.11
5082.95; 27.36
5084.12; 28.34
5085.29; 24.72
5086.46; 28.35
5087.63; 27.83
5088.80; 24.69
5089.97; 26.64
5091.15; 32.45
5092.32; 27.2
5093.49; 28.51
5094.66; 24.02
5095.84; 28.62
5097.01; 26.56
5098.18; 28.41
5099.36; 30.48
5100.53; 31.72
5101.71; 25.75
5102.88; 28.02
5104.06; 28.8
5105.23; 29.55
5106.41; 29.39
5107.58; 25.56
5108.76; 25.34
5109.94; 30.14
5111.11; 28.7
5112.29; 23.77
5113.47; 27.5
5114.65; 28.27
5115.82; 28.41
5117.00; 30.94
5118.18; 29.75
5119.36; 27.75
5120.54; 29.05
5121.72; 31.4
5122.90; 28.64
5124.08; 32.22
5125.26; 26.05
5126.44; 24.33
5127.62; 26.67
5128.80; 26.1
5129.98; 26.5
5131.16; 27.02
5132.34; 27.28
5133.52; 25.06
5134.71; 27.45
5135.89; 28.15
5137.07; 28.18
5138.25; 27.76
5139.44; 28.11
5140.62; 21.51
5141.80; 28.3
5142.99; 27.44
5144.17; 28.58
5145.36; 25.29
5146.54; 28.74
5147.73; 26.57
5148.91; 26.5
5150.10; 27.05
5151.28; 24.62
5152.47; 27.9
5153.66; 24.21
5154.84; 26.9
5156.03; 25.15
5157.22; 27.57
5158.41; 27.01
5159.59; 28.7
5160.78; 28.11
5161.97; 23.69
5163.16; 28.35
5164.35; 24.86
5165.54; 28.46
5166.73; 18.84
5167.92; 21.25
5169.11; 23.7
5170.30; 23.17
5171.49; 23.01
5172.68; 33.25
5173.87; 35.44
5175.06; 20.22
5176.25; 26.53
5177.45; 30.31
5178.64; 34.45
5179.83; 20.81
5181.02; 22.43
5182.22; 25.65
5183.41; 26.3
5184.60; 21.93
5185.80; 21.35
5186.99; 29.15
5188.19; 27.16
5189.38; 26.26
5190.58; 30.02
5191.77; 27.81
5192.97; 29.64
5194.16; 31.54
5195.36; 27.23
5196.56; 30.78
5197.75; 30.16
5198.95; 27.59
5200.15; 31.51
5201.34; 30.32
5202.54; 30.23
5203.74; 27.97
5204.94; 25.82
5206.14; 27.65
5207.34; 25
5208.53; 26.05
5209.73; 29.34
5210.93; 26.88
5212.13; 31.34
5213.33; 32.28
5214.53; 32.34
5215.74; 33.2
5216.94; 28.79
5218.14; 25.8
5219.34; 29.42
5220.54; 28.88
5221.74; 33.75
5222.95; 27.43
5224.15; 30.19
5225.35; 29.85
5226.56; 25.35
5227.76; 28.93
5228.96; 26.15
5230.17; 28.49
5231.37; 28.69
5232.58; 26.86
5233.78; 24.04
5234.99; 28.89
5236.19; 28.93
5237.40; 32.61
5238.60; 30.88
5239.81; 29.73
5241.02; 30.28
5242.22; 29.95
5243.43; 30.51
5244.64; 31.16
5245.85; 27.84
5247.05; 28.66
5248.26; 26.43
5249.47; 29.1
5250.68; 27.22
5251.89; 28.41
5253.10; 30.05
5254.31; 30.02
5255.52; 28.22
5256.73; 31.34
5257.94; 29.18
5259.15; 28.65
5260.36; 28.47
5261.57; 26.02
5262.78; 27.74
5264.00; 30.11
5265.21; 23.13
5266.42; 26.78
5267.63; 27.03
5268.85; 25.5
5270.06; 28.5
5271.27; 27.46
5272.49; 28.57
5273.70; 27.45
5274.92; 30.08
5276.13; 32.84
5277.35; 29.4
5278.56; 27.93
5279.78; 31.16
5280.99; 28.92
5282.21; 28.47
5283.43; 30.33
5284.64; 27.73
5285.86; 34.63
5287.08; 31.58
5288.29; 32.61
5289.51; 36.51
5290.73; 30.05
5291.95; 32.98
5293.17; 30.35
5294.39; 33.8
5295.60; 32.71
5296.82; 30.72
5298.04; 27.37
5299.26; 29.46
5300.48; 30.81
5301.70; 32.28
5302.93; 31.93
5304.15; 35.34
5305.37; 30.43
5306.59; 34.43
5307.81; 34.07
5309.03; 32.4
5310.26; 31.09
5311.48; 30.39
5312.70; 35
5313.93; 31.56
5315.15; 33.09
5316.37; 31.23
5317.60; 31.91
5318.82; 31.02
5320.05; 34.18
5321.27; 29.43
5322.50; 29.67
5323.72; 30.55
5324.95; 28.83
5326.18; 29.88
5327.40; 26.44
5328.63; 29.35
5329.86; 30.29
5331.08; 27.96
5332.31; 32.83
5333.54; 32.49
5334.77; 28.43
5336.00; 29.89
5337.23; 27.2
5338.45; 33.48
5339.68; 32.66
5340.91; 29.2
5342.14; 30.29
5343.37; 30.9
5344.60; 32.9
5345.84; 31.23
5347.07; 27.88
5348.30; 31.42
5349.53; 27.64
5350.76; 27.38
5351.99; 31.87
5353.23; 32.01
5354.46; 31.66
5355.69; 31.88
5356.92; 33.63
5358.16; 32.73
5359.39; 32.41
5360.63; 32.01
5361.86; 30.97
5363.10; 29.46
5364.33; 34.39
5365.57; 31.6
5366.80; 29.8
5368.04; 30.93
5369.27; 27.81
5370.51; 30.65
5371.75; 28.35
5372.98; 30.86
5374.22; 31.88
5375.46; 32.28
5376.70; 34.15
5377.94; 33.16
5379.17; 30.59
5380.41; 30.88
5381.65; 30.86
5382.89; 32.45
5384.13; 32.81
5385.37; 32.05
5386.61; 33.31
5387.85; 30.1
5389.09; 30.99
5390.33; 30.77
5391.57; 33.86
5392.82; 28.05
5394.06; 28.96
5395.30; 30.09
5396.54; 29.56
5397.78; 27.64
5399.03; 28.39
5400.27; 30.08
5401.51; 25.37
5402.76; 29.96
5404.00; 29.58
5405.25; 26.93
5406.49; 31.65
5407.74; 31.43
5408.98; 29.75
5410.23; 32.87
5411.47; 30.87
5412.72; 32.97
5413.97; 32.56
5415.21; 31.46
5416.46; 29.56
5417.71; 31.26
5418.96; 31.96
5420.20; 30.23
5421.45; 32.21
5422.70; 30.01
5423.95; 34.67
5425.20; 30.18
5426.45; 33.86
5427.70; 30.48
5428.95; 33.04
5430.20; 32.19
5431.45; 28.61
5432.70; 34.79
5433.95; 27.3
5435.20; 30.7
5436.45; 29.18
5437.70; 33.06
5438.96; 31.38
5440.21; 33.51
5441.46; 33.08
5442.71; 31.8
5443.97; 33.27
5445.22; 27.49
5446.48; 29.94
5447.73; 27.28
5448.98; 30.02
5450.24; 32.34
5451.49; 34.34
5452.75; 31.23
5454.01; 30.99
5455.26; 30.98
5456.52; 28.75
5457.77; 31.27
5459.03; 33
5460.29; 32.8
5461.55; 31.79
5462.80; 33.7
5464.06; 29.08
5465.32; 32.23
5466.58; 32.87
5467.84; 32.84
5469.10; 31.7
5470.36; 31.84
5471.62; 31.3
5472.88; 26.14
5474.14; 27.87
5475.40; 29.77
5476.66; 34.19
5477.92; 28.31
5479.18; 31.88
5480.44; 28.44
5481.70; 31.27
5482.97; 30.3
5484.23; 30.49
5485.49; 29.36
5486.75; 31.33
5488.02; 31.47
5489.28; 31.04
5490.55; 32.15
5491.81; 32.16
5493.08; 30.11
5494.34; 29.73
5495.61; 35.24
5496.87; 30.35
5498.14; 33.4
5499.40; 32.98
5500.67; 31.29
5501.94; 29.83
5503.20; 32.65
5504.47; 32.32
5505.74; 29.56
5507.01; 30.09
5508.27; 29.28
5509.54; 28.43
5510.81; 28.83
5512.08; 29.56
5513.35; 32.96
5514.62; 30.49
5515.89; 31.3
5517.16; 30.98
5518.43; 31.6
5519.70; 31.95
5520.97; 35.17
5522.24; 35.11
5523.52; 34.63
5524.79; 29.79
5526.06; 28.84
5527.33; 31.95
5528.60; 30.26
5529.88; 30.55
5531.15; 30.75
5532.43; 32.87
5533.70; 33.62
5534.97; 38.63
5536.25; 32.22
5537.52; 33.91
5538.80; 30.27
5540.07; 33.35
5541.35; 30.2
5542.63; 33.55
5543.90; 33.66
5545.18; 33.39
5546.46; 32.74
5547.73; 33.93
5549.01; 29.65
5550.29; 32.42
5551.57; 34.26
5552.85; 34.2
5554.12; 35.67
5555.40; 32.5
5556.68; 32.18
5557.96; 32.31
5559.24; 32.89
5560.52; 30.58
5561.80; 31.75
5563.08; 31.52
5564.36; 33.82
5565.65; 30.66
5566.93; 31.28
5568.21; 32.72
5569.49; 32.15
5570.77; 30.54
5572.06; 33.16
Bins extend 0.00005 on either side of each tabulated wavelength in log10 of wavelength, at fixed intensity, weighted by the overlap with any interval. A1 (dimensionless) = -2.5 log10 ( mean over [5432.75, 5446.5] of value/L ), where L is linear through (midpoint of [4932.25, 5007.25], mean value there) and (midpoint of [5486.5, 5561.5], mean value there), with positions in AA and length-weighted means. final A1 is 0.08 mag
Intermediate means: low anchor 41.3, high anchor 32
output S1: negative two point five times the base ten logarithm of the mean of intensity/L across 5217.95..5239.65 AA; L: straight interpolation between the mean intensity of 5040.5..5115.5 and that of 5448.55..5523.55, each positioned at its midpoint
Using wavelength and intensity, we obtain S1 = 0.03 mag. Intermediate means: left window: 28.5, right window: 31.3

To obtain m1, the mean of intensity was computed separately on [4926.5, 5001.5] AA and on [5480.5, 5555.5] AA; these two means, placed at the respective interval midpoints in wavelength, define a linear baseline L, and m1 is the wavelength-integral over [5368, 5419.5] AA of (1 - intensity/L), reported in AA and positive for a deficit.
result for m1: 3.30 AA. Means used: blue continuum 36.1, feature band 30.7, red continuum 31.8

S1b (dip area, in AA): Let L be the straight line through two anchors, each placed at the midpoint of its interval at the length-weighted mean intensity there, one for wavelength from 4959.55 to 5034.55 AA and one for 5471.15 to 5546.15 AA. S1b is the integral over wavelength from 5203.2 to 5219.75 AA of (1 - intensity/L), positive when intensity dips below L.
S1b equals 4.60 AA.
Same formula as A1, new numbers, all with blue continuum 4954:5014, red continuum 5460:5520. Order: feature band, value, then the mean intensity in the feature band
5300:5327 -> 0.21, 31.8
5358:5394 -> 0.14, 31.3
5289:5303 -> 0.23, 31.5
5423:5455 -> 0.06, 31.4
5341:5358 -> 0.19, 30.8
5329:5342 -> 0.23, 30.4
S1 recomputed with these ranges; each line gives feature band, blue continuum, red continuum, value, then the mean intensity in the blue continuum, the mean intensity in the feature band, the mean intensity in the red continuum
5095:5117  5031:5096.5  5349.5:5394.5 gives 0.016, 28.1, 28.1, 31.3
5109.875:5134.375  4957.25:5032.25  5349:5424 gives 0.440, 46.9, 27.8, 30.9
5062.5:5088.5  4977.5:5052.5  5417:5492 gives 0.425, 43.2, 28.1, 31.2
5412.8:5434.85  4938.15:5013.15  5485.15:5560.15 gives 0.113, 48.3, 31.5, 32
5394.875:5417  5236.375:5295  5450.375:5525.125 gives 0.021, 29.5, 30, 31.3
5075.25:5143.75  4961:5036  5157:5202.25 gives 0.216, 44.8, 27.7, 27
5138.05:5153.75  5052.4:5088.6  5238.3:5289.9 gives 0.084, 28.5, 26.7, 29.2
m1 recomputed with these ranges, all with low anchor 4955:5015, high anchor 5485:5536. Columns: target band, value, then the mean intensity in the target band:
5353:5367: 2.1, 32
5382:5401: 3.0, 30.6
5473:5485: 1.0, 30.1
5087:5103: 6.7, 27.9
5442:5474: 2.4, 31.1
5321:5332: 2.7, 29.2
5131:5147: 6.6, 27.1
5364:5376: 2.0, 30.8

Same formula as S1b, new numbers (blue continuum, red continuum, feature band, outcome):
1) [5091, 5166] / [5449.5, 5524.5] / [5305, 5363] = -2.6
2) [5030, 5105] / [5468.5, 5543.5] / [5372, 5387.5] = -0.8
